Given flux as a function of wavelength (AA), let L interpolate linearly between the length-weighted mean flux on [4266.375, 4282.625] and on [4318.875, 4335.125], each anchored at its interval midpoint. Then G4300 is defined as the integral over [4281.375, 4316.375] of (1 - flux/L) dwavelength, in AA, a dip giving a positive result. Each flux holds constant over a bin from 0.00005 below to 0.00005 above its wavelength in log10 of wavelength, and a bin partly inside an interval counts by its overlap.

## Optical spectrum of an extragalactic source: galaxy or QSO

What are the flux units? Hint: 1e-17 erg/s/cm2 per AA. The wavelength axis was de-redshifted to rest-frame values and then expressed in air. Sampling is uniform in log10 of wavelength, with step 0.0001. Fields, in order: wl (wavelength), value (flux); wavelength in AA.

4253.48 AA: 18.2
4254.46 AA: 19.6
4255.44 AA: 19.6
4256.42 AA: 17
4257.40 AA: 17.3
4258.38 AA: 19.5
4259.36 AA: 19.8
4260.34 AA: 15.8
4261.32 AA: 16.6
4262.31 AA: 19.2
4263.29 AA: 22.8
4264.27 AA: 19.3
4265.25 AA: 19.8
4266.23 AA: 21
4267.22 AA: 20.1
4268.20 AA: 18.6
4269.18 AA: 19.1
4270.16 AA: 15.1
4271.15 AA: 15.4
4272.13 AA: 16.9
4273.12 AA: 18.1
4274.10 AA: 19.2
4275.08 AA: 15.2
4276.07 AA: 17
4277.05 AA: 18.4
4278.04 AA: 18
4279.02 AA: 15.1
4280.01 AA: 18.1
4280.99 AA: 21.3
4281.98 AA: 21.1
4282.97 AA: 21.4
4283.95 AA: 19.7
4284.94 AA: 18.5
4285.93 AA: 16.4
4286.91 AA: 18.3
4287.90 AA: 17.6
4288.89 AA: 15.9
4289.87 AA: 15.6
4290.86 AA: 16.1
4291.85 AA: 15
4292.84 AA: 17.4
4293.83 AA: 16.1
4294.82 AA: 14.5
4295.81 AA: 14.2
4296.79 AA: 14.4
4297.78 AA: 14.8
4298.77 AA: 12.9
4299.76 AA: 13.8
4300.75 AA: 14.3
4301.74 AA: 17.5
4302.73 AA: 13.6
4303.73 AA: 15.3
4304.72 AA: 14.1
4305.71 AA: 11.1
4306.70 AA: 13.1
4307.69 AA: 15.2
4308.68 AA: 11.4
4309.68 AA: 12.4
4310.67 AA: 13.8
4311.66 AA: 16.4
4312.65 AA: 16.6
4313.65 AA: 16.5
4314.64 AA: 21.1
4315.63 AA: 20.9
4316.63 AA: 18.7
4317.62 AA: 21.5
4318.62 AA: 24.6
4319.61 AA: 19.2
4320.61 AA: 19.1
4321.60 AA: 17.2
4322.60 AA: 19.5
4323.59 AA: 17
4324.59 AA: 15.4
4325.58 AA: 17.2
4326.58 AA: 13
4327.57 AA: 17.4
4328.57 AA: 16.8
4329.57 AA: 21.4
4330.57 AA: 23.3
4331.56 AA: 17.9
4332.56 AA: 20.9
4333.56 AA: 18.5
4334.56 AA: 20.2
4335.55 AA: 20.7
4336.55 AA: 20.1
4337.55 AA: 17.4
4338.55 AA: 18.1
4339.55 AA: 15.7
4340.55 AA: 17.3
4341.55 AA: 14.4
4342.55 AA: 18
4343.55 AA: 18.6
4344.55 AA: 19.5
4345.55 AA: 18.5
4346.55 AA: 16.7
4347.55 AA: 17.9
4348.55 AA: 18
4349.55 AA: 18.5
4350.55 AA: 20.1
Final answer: 4.37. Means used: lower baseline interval 18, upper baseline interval 18.5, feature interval 15.9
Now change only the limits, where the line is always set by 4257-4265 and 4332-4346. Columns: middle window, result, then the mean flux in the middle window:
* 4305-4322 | 1.5 AA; 17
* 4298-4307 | 2.2 AA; 14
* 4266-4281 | 0.8 AA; 17.7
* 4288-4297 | 1.5 AA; 15.6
